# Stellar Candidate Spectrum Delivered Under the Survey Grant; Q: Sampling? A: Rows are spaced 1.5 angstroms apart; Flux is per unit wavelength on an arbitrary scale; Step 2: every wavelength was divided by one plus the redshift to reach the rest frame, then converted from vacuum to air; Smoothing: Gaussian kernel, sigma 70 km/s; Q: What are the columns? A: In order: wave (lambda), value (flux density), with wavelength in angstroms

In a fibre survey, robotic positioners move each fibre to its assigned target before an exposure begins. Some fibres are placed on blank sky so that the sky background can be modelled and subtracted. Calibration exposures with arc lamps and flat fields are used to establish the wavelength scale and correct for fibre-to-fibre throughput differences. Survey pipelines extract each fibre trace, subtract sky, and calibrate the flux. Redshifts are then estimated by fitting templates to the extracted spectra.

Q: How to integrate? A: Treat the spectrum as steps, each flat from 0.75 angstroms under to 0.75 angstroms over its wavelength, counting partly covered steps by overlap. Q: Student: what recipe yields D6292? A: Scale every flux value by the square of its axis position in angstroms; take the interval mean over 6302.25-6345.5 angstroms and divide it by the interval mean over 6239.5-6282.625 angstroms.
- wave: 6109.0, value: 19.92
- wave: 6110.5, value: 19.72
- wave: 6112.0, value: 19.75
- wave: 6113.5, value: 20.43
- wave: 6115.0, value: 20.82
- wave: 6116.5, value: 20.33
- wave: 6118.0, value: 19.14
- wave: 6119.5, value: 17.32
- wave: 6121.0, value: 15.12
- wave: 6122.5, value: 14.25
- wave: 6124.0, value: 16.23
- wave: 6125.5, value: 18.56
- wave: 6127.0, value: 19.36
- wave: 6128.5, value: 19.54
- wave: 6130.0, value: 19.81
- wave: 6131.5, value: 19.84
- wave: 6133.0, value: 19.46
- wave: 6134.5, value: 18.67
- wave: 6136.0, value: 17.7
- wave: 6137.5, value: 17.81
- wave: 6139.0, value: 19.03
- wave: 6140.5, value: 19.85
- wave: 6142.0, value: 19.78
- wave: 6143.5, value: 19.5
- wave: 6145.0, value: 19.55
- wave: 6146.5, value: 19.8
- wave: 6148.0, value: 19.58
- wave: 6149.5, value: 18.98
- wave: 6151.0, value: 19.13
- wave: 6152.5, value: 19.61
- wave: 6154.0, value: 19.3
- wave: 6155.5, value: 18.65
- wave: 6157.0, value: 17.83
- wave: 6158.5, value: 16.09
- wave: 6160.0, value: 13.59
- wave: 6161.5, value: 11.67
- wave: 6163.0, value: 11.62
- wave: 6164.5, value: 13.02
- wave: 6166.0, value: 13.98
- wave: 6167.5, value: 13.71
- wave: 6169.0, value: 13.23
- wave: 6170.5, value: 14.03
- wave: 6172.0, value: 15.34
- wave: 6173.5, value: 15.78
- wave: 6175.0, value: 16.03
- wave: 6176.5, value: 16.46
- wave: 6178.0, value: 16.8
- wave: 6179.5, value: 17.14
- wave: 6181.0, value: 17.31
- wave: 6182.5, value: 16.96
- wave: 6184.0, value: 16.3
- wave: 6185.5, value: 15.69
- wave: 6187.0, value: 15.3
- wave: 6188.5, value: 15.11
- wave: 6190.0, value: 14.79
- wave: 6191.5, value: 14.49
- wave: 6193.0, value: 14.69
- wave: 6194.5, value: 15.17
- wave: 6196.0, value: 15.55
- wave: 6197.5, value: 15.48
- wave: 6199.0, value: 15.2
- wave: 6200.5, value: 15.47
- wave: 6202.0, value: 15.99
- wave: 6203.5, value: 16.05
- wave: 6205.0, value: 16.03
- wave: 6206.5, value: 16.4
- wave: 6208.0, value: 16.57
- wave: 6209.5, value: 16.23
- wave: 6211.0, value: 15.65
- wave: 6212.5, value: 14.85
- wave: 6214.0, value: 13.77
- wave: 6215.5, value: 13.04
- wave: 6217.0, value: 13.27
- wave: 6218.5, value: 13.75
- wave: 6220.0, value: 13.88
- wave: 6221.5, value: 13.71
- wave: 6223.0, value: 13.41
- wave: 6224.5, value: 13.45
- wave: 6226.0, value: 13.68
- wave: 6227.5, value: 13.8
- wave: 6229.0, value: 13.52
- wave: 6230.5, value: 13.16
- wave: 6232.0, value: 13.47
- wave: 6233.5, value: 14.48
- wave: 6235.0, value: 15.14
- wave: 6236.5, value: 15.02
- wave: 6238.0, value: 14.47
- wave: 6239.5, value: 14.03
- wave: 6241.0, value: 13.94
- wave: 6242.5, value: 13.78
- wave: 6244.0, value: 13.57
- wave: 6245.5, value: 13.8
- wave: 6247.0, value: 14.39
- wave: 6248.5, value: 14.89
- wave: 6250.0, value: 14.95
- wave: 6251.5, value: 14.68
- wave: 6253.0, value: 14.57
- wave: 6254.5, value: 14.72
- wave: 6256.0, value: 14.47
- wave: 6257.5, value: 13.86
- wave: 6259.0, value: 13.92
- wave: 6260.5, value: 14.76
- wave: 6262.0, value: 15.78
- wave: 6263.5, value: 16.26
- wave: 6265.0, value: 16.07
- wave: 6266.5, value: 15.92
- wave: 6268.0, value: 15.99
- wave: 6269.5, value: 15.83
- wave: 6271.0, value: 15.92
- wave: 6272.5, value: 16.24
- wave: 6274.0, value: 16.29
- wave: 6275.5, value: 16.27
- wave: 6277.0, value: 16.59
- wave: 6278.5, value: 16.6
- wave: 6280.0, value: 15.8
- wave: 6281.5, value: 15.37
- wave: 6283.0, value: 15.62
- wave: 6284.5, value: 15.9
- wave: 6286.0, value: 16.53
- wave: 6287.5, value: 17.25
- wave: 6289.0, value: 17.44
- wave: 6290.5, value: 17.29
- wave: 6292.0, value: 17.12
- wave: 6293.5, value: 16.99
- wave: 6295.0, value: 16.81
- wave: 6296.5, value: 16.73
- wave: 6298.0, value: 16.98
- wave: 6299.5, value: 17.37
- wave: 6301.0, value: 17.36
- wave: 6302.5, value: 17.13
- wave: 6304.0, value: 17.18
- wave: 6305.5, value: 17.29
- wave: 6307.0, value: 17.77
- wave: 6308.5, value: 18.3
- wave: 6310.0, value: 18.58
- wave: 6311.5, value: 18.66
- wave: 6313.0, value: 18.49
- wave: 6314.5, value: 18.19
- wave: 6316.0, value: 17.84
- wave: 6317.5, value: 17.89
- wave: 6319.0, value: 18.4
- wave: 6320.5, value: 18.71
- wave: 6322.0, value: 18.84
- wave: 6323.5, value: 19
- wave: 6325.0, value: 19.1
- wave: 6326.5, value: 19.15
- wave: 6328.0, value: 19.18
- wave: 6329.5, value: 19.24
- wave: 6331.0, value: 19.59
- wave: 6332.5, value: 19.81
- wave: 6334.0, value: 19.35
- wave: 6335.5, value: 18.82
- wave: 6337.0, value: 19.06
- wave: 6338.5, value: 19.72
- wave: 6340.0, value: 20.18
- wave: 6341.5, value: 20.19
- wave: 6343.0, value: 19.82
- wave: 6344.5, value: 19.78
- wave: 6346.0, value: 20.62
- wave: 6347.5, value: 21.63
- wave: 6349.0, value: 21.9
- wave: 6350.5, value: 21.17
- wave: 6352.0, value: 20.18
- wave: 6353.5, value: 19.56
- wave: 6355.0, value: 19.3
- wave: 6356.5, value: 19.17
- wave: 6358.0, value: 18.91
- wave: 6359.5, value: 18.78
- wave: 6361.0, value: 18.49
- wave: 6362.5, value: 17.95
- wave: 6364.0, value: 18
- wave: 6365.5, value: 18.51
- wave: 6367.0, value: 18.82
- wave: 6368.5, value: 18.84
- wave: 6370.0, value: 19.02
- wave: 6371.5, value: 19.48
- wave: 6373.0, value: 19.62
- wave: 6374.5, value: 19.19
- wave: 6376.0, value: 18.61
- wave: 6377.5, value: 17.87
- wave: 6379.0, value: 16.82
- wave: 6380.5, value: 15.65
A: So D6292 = 1.27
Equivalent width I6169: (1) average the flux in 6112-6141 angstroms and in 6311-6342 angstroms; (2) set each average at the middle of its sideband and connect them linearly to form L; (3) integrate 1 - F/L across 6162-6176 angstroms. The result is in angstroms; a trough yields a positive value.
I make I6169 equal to 3.46 angstroms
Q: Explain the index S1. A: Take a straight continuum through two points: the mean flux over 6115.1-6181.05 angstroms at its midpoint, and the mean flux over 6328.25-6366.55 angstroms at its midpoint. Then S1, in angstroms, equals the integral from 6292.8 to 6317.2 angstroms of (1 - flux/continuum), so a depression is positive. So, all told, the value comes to 1.90 angstroms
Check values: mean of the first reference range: 17.3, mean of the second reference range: 19.6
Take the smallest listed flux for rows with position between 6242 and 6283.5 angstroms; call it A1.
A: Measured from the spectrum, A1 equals 13.57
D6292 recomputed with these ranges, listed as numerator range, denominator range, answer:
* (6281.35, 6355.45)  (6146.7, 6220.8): 1.24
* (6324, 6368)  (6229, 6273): 1.36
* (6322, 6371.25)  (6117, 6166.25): 1.17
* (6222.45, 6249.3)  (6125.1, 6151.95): 0.75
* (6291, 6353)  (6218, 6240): 1.39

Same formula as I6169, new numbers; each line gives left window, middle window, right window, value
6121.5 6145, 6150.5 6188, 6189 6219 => 2.4 angstroms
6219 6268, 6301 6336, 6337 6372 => -1.2 angstroms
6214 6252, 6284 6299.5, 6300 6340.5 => 0.1 angstroms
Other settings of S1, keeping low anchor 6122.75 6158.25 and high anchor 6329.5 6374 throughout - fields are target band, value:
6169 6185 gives 2.5 angstroms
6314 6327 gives 0.6 angstroms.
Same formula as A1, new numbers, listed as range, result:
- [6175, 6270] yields 13.04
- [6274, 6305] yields 15.37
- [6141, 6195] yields 11.62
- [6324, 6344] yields 18.82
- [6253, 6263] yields 13.86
